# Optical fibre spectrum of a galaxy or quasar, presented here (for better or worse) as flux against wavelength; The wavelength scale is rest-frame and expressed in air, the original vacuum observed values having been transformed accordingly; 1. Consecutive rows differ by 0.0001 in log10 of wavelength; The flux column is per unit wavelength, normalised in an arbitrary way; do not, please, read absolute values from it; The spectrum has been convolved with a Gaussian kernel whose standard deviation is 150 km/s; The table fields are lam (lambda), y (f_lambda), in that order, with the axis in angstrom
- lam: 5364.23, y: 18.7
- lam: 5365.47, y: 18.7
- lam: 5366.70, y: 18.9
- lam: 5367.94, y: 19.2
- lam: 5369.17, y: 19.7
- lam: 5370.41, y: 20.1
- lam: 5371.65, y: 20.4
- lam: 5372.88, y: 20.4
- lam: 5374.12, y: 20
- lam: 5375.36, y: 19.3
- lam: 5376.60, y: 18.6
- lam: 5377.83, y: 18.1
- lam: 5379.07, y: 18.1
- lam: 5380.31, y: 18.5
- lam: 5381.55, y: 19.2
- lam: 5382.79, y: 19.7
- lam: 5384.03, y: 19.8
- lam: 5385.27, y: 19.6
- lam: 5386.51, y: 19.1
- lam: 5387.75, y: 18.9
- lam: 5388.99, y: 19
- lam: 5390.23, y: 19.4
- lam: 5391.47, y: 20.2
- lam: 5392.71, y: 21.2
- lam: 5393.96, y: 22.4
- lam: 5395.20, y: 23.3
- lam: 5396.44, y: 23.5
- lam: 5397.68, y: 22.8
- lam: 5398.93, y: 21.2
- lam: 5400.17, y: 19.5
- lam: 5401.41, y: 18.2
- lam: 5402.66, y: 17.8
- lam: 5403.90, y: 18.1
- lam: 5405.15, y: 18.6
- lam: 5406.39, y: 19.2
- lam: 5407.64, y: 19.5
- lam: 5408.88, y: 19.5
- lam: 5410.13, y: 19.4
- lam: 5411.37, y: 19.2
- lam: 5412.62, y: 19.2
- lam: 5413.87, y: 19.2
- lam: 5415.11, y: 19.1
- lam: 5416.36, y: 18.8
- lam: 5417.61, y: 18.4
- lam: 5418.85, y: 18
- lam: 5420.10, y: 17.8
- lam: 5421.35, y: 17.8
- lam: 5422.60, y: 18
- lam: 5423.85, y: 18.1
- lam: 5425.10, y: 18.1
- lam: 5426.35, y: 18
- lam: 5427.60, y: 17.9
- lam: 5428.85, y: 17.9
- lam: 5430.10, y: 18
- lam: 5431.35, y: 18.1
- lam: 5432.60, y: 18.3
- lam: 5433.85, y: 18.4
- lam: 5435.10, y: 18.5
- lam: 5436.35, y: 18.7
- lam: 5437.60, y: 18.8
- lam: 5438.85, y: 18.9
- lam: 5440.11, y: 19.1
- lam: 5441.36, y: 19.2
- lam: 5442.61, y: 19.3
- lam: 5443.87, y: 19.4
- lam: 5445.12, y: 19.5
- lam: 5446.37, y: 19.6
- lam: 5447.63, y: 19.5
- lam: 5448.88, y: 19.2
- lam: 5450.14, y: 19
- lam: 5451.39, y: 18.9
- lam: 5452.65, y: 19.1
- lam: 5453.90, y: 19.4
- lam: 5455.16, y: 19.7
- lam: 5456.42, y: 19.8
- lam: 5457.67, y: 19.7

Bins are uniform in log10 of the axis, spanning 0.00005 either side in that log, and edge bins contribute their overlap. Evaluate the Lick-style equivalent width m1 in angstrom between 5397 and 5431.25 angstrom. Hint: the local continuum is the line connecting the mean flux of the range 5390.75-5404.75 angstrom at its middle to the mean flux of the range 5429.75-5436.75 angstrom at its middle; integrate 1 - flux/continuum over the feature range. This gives 1.4 angstrom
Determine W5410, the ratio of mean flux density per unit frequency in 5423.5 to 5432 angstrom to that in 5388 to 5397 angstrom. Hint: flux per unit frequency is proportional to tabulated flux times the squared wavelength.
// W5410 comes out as 0.86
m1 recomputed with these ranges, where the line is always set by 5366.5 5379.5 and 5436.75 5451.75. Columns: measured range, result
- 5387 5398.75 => -1.12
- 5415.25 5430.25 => 0.90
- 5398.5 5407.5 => 0.18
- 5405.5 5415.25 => 0.00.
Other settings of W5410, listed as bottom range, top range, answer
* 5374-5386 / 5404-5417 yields 1.01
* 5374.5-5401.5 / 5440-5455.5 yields 0.99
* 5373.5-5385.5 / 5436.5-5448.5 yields 1.03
